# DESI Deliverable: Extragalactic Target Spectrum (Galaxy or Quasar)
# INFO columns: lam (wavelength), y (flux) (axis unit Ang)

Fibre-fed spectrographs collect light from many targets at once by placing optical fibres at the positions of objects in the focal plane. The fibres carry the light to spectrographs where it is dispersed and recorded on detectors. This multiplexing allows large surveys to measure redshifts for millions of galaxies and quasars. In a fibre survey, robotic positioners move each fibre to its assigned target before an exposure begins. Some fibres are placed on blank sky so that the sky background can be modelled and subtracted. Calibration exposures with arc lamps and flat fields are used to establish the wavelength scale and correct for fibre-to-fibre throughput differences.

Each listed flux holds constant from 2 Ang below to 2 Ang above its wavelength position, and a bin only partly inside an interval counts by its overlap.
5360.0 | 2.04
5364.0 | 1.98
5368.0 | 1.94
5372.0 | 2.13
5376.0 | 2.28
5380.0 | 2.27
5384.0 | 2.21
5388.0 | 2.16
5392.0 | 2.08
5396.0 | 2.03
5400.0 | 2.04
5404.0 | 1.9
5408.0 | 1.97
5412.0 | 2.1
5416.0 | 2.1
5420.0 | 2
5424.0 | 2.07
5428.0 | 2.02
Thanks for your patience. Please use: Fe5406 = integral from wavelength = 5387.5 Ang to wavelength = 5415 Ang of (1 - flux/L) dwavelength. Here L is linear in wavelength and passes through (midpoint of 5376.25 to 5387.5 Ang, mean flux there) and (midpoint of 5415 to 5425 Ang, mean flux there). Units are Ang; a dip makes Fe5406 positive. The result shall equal 1.4 Ang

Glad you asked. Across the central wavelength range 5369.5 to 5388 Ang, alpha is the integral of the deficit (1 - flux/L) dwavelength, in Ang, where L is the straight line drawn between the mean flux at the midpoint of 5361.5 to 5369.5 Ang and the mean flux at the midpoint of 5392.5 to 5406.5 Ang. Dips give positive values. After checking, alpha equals -2.1 Ang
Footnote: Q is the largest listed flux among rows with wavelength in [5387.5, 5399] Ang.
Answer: 2.16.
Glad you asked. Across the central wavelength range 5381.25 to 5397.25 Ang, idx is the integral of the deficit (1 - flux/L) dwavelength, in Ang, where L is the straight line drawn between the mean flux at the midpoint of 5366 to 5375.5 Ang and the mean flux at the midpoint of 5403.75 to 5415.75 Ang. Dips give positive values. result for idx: -0.65 Ang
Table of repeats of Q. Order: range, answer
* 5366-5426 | 2.28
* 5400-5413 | 2.1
